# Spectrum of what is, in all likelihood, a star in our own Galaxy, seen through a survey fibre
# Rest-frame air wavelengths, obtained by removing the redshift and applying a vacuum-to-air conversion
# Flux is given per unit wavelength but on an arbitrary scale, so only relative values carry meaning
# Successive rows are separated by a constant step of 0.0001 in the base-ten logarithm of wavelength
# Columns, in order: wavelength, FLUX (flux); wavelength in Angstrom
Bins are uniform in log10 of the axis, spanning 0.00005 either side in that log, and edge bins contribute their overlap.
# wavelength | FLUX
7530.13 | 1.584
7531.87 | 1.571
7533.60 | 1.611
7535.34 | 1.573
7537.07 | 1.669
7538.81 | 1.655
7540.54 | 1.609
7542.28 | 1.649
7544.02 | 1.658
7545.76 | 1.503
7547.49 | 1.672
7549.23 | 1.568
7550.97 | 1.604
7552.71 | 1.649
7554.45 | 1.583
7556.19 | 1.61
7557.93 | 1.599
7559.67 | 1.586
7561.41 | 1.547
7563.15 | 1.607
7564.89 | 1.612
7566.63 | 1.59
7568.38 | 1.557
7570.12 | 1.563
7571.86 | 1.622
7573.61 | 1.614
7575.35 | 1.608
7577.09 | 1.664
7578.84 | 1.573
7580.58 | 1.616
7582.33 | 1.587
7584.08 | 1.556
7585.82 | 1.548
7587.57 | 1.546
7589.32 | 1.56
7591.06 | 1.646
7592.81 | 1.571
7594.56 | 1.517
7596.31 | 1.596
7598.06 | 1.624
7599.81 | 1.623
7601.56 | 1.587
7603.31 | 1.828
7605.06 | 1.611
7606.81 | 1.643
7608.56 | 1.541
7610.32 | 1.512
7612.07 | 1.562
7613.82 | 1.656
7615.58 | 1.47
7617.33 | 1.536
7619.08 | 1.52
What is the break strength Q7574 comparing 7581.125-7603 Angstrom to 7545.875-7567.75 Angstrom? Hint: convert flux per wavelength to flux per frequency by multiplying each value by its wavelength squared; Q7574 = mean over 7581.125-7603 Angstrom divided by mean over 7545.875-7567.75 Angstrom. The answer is 1.0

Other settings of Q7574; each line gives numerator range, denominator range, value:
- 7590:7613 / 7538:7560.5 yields 1.01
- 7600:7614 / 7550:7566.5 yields 1.02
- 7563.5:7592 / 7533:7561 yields 1.00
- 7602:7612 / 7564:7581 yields 1.02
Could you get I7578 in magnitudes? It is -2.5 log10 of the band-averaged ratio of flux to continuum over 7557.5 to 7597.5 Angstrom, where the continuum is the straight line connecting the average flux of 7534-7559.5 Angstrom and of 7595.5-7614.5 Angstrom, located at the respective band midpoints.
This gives 0.02 mag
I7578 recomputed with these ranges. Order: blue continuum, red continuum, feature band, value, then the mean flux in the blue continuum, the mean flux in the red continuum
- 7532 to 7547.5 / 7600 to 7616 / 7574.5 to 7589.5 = 0.017 mag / 1.62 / 1.61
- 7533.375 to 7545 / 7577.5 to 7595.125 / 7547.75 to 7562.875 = 0.010 mag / 1.63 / 1.58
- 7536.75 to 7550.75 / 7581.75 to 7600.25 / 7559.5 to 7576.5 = 0.004 mag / 1.62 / 1.58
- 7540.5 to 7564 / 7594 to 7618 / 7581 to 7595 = 0.019 mag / 1.6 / 1.59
